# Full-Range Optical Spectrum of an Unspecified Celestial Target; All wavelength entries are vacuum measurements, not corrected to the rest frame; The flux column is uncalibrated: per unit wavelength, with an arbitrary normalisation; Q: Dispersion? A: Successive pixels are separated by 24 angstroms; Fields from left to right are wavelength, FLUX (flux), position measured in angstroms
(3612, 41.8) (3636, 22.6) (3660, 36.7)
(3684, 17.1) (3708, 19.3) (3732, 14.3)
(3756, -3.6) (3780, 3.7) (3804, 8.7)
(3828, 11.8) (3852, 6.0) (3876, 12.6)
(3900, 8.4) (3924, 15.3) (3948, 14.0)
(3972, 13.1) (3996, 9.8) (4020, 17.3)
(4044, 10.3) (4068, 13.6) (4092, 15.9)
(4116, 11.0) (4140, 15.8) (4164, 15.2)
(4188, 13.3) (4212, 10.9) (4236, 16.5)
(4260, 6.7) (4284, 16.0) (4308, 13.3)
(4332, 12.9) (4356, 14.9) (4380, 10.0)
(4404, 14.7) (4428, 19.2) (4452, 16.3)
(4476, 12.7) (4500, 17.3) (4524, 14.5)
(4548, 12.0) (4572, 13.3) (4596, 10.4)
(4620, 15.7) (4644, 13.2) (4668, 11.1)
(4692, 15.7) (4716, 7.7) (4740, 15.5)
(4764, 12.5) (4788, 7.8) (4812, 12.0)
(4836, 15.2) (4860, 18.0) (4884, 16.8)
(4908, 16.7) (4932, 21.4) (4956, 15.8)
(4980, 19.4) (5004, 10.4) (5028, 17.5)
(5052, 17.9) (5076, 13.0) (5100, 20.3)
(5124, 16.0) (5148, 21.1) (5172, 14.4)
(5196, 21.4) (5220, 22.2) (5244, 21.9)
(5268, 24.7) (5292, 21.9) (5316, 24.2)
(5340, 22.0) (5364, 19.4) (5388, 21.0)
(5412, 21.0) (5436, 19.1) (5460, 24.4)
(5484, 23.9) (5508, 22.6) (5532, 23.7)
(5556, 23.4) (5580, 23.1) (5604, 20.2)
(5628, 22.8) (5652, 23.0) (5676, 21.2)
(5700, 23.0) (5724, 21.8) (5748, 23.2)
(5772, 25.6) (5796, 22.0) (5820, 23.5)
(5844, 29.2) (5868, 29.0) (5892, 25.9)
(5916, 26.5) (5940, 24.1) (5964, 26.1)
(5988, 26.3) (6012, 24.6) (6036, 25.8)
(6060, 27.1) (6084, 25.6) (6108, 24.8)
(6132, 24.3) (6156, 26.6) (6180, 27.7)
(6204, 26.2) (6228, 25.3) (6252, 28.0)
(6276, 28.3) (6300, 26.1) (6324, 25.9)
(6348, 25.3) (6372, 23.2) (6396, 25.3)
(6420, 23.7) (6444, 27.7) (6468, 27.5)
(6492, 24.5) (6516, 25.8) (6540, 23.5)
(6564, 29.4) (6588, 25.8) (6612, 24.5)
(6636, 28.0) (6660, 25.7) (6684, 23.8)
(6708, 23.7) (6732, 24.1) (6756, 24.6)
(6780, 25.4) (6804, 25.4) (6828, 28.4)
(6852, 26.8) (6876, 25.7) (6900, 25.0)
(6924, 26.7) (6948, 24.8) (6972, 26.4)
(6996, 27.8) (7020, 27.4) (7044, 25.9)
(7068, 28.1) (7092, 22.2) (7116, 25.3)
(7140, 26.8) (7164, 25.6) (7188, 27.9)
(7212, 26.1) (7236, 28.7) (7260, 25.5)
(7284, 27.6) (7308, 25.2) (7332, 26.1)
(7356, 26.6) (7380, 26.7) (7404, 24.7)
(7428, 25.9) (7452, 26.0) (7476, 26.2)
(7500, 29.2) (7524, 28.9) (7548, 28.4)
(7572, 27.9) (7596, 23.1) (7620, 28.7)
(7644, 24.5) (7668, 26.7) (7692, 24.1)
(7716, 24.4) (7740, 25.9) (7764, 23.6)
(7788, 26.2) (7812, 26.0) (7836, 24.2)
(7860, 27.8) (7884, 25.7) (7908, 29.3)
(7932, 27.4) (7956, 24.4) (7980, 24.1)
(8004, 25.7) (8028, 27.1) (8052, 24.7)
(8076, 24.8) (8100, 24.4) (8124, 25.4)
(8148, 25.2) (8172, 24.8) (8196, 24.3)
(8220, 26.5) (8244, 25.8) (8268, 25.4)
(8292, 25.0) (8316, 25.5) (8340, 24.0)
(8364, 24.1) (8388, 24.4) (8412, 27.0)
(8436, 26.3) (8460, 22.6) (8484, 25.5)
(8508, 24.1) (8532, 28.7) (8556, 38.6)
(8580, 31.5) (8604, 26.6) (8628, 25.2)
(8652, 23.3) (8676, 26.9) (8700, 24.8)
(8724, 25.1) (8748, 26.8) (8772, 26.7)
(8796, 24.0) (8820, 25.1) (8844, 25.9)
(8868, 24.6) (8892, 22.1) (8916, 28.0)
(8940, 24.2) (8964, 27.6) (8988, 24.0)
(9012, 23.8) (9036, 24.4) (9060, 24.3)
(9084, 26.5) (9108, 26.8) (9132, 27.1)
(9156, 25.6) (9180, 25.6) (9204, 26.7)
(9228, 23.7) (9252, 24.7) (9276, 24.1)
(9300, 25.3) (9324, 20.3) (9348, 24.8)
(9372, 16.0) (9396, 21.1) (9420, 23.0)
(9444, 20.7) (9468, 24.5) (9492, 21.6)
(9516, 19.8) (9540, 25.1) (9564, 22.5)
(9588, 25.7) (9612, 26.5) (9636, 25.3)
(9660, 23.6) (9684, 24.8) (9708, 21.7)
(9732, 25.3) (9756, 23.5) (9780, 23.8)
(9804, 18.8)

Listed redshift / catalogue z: 0.304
